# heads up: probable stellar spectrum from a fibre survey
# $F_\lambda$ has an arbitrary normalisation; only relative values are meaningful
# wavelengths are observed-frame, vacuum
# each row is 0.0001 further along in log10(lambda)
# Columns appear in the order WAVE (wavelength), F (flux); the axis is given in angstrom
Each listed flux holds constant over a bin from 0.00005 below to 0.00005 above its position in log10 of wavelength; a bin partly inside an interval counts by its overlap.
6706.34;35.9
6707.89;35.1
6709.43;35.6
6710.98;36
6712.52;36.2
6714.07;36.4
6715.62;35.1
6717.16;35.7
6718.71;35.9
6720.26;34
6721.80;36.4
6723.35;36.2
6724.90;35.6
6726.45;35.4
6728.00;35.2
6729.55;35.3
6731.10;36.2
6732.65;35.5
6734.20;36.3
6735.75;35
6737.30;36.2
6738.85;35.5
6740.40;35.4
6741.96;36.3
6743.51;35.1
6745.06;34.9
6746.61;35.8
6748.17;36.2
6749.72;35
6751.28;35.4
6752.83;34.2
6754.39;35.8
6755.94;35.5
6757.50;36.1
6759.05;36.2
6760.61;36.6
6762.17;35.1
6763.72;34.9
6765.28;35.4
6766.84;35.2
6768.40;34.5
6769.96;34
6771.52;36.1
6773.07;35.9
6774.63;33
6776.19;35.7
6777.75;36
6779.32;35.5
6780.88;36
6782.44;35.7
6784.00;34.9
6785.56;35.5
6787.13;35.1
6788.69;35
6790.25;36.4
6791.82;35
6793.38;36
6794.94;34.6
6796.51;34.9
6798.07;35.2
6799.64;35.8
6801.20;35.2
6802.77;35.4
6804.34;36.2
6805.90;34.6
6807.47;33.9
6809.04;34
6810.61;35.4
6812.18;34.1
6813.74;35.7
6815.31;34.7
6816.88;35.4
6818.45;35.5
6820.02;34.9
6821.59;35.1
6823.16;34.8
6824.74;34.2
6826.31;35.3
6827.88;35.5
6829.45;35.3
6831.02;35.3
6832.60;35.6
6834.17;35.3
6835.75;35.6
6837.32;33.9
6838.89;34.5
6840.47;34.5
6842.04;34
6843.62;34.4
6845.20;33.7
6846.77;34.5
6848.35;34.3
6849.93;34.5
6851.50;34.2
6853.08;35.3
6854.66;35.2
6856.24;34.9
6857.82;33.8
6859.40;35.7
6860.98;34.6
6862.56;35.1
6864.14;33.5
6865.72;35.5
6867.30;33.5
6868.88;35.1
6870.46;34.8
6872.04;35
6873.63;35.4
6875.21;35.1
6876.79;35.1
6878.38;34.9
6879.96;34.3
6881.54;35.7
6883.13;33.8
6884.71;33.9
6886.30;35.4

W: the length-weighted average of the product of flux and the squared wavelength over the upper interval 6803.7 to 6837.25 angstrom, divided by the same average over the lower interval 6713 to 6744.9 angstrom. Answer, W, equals 1.0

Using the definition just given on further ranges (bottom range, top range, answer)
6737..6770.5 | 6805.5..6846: 1.00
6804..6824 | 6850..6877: 1.01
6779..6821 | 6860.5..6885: 1.01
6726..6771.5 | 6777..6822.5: 1.01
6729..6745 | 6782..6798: 1.01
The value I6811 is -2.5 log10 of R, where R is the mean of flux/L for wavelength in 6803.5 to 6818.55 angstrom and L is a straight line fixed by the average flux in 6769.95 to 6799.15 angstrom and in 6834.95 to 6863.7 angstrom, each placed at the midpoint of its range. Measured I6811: 0.003 mag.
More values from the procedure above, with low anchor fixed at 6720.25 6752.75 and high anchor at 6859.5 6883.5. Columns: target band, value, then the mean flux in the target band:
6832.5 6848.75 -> 0.014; 34.5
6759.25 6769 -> 0.003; 35.3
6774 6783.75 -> 0.001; 35.3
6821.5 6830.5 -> 0.001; 35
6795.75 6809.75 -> 0.005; 35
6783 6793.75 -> -0.004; 35.4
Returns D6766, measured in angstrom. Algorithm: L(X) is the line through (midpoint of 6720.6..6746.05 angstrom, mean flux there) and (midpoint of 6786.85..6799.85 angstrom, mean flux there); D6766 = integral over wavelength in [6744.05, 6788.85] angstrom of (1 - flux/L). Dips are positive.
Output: 0.14 angstrom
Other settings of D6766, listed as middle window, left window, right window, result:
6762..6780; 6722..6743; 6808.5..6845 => 0.13 angstrom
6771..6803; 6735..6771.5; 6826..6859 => -0.19 angstrom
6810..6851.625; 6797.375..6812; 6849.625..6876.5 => 0.11 angstrom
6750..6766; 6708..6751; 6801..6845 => -0.04 angstrom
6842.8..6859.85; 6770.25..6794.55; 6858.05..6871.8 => 0.13 angstrom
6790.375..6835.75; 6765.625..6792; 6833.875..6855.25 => -0.32 angstrom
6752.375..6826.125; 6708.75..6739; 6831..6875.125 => -0.06 angstrom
